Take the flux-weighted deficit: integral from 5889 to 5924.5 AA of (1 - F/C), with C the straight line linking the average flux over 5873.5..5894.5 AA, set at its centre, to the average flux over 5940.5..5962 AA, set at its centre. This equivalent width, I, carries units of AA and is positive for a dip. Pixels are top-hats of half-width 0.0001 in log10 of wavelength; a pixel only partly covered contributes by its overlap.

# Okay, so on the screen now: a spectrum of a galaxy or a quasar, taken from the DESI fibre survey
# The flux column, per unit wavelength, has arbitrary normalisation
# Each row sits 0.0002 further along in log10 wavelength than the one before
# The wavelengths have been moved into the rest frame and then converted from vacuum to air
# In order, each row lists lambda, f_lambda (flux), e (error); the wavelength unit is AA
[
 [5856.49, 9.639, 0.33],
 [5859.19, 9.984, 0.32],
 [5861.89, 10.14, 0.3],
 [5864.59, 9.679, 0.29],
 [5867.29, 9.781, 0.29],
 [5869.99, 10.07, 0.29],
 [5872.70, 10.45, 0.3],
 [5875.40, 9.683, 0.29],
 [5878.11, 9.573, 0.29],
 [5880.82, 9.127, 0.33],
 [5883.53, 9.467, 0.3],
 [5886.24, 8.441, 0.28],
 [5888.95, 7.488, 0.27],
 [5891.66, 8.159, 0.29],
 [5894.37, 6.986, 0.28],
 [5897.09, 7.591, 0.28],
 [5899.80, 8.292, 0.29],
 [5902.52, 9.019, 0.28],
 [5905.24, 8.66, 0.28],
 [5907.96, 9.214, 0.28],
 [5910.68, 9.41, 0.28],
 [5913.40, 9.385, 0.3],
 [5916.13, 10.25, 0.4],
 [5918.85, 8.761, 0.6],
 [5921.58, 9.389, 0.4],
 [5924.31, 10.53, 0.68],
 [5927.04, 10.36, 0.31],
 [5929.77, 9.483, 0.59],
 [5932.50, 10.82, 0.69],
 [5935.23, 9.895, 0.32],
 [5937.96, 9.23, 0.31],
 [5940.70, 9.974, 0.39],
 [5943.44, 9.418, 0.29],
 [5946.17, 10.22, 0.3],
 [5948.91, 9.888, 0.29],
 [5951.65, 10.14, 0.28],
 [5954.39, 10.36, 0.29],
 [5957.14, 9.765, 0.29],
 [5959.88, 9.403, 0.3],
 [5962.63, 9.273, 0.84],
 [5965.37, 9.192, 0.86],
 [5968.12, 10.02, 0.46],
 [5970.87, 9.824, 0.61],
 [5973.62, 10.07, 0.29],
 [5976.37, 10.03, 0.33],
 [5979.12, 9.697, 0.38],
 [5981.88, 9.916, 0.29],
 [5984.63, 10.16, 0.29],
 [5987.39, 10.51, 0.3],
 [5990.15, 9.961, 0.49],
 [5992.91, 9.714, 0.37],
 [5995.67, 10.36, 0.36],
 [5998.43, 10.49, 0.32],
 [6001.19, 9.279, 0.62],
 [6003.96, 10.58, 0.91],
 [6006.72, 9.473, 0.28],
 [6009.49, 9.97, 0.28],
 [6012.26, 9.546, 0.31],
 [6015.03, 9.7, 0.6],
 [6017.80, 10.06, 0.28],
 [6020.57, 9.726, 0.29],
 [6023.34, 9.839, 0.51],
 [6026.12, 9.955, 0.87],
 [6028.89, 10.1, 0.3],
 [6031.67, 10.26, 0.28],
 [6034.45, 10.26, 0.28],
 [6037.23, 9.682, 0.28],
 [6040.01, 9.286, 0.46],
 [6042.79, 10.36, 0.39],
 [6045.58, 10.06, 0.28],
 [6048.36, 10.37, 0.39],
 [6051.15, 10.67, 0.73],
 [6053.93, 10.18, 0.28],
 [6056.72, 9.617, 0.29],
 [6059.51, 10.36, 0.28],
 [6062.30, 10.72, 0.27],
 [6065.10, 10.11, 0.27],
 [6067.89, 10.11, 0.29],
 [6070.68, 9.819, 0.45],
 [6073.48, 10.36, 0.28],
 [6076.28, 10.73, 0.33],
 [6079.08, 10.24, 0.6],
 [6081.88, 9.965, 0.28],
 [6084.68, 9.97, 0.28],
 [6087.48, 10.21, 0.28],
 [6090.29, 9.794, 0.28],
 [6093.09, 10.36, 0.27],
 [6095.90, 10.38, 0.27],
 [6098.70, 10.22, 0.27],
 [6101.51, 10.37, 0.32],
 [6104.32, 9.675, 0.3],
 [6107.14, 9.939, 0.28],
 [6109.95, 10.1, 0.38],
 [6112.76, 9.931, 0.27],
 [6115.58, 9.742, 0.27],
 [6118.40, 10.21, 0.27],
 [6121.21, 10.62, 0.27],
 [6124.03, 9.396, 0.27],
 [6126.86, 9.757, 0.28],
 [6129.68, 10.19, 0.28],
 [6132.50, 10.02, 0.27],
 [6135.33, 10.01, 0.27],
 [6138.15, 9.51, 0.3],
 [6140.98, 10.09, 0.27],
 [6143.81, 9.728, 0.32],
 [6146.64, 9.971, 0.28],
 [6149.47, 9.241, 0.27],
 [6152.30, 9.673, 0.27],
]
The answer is 1.38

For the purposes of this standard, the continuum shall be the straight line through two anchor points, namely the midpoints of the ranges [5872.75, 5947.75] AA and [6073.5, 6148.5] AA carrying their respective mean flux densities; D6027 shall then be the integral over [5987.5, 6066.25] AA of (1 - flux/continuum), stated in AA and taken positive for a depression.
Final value -2.6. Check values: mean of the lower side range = 9.24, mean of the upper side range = 10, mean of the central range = 10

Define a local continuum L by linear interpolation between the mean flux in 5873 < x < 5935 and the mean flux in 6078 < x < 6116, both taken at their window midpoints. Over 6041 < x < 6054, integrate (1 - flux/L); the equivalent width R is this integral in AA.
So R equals -0.6 AA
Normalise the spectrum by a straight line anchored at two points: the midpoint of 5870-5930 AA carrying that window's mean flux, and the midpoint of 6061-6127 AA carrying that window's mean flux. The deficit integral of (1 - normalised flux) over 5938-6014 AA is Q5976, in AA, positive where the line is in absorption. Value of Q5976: -3.14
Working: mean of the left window 9.09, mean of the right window 10.1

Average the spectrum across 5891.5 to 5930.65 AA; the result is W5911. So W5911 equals 9.05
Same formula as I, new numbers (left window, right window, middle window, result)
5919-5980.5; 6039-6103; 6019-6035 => 0.1 AA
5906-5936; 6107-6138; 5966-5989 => -0.4 AA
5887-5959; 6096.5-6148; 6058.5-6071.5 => -0.6 AA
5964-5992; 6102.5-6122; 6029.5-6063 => -0.5 AA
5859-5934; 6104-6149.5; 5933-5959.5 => -1.3 AA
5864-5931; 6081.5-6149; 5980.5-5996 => -0.9 AA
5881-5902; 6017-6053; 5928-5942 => -1.9 AA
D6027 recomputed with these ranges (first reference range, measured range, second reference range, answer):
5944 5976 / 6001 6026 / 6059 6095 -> 0.4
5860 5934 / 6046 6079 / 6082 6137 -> -1.3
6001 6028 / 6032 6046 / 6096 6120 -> -0.1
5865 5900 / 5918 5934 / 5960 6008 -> -1.0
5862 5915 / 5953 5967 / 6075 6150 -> -0.4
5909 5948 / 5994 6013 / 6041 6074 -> 0.1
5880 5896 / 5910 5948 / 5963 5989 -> -3.3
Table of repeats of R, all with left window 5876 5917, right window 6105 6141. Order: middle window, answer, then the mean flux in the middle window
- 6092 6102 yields -0.53 AA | 10.3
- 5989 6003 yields -1.07 AA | 9.98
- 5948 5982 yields -2.64 AA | 9.81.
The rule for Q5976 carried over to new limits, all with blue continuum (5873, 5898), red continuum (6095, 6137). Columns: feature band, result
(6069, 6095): -0.9 AA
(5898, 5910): -0.1 AA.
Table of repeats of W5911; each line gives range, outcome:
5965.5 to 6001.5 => 10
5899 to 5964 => 9.64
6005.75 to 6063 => 10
